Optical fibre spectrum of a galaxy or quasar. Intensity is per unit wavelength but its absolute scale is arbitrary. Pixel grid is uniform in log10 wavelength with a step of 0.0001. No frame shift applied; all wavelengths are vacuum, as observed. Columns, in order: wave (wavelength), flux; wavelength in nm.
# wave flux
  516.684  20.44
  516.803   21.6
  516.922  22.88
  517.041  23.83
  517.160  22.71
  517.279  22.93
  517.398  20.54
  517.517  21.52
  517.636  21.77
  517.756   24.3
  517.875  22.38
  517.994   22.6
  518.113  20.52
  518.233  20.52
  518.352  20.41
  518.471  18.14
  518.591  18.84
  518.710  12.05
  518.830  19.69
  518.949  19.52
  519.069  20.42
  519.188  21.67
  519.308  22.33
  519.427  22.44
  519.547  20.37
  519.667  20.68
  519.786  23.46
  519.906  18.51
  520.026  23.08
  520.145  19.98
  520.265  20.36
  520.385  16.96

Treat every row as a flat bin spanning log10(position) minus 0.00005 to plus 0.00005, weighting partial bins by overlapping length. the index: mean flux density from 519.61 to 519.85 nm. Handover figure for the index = 22.1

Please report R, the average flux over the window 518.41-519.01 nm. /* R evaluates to 17.6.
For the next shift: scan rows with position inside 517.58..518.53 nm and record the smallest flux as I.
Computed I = 18.14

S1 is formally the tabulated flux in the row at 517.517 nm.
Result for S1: 21.52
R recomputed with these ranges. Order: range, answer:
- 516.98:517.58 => 22.3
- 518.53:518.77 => 15.4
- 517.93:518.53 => 20.5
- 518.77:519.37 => 20.7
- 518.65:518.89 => 15.9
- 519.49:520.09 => 21.2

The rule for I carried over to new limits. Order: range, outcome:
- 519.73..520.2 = 18.51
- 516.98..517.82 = 20.54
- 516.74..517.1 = 21.6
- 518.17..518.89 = 12.05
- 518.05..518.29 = 20.52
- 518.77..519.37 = 19.52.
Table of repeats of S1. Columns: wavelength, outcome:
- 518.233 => 20.52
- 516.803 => 21.6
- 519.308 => 22.33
